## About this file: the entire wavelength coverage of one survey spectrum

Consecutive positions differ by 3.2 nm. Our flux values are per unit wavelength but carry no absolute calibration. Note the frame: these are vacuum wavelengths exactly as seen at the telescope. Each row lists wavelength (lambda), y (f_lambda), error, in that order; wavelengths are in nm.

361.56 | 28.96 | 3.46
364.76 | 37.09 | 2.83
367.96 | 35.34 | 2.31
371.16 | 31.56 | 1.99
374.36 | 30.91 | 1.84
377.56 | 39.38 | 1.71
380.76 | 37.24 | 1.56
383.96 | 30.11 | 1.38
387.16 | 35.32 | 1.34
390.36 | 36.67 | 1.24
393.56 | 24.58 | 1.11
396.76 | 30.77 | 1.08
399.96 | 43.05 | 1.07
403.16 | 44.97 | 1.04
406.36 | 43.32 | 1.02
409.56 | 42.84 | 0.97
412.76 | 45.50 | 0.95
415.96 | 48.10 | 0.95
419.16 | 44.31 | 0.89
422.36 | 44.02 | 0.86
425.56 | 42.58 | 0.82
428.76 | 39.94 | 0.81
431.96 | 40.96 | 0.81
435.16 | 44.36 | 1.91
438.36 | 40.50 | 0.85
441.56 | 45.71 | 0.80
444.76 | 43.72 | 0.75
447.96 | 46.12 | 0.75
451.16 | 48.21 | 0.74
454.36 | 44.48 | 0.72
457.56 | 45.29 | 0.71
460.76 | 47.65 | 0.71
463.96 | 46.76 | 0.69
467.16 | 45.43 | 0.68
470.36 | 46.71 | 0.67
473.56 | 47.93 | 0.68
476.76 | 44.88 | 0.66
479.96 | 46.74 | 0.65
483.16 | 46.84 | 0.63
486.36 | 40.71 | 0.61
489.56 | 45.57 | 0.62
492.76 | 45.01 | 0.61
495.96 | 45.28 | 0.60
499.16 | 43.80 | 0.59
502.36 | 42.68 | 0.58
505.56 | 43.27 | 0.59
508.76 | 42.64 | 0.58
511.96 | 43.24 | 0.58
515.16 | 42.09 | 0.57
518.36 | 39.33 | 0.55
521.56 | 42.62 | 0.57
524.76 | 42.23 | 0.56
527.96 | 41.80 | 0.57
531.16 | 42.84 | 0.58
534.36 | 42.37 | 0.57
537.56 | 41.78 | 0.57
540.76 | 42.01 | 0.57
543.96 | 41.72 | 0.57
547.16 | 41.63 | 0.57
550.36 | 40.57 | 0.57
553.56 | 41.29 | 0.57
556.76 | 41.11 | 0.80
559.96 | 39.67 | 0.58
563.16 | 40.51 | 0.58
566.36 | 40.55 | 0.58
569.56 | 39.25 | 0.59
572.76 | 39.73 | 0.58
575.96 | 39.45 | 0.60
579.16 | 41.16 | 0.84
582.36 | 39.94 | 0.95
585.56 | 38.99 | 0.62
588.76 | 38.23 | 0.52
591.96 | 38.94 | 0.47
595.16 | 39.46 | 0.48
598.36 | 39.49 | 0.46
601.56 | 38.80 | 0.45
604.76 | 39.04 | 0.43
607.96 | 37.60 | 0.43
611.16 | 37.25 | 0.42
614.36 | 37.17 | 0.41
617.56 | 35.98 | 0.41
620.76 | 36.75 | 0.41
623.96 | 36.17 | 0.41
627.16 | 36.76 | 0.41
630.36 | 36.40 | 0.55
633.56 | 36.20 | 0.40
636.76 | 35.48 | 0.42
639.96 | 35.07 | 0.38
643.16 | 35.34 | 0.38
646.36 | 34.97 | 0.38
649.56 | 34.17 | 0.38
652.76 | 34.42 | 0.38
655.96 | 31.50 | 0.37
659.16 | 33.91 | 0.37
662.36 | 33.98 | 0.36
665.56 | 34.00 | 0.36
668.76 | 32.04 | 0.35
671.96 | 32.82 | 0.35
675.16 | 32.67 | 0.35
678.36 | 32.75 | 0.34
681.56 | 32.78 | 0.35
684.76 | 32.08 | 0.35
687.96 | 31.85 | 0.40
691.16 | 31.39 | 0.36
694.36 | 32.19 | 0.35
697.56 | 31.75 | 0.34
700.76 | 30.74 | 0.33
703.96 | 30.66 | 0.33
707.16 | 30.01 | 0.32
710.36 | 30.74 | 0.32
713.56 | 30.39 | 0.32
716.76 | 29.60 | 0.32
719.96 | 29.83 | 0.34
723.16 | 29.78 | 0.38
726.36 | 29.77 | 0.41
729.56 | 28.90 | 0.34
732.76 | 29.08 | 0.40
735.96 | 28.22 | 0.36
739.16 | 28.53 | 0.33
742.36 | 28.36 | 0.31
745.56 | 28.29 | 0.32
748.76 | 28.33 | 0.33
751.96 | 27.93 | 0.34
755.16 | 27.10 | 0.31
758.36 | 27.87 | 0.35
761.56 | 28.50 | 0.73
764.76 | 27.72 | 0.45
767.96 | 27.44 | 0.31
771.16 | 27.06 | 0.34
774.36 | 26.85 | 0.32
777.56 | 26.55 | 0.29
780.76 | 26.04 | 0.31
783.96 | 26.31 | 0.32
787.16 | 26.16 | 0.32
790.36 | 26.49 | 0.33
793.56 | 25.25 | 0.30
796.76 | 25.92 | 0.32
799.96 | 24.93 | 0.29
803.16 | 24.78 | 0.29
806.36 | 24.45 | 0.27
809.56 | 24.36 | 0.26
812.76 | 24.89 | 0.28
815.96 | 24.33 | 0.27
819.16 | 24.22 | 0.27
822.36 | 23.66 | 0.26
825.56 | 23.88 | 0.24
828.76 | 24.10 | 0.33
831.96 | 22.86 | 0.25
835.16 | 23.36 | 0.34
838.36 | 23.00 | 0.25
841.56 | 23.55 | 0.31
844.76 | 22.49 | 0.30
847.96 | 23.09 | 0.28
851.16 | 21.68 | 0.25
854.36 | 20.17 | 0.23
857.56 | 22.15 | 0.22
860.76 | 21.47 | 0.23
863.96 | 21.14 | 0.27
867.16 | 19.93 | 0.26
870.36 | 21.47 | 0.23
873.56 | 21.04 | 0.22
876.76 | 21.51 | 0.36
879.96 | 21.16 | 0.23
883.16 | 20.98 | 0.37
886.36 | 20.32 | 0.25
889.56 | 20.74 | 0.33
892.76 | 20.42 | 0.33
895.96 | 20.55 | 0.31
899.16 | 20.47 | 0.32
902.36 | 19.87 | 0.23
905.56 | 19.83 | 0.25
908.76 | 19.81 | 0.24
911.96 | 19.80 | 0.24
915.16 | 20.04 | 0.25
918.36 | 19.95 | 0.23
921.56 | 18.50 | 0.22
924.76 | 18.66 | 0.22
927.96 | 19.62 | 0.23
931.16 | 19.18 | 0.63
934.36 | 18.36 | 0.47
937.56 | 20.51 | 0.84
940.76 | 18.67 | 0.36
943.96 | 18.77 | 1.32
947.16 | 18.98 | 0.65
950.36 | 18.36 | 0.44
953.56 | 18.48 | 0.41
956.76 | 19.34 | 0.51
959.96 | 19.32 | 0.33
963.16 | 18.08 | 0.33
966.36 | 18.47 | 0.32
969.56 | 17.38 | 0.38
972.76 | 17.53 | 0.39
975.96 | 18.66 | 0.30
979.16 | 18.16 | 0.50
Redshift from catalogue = 0.00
